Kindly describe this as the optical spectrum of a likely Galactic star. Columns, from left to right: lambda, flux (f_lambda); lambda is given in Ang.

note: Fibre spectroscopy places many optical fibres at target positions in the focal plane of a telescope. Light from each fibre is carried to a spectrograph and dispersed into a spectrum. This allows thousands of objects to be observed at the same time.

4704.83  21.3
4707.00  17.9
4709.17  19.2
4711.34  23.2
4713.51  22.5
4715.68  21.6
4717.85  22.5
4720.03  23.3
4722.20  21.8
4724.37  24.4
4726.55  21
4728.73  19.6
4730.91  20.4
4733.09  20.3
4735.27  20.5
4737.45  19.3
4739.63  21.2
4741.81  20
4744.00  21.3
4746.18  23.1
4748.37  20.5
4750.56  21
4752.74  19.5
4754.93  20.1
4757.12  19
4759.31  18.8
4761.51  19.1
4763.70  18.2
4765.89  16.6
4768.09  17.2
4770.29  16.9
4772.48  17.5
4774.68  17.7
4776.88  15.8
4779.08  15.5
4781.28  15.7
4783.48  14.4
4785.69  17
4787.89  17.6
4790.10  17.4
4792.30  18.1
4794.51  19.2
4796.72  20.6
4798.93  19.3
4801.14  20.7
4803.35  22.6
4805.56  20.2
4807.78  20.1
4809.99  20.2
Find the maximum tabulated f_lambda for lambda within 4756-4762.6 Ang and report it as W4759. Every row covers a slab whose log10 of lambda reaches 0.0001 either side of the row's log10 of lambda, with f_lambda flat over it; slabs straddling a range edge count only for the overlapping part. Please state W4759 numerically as 19.1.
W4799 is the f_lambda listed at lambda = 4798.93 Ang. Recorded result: 19.3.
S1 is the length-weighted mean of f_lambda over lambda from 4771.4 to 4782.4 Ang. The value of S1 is 16.4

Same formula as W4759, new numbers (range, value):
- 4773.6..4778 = 17.7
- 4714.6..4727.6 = 24.4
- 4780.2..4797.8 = 20.6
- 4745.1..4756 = 23.1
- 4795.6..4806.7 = 22.6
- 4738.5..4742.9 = 21.2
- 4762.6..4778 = 18.2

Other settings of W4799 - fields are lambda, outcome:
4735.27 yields 20.5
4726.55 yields 21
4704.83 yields 21.3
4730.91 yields 20.4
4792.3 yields 18.1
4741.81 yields 20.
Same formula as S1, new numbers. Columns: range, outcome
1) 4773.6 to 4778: 16.7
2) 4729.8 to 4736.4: 20.4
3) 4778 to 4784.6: 15.2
